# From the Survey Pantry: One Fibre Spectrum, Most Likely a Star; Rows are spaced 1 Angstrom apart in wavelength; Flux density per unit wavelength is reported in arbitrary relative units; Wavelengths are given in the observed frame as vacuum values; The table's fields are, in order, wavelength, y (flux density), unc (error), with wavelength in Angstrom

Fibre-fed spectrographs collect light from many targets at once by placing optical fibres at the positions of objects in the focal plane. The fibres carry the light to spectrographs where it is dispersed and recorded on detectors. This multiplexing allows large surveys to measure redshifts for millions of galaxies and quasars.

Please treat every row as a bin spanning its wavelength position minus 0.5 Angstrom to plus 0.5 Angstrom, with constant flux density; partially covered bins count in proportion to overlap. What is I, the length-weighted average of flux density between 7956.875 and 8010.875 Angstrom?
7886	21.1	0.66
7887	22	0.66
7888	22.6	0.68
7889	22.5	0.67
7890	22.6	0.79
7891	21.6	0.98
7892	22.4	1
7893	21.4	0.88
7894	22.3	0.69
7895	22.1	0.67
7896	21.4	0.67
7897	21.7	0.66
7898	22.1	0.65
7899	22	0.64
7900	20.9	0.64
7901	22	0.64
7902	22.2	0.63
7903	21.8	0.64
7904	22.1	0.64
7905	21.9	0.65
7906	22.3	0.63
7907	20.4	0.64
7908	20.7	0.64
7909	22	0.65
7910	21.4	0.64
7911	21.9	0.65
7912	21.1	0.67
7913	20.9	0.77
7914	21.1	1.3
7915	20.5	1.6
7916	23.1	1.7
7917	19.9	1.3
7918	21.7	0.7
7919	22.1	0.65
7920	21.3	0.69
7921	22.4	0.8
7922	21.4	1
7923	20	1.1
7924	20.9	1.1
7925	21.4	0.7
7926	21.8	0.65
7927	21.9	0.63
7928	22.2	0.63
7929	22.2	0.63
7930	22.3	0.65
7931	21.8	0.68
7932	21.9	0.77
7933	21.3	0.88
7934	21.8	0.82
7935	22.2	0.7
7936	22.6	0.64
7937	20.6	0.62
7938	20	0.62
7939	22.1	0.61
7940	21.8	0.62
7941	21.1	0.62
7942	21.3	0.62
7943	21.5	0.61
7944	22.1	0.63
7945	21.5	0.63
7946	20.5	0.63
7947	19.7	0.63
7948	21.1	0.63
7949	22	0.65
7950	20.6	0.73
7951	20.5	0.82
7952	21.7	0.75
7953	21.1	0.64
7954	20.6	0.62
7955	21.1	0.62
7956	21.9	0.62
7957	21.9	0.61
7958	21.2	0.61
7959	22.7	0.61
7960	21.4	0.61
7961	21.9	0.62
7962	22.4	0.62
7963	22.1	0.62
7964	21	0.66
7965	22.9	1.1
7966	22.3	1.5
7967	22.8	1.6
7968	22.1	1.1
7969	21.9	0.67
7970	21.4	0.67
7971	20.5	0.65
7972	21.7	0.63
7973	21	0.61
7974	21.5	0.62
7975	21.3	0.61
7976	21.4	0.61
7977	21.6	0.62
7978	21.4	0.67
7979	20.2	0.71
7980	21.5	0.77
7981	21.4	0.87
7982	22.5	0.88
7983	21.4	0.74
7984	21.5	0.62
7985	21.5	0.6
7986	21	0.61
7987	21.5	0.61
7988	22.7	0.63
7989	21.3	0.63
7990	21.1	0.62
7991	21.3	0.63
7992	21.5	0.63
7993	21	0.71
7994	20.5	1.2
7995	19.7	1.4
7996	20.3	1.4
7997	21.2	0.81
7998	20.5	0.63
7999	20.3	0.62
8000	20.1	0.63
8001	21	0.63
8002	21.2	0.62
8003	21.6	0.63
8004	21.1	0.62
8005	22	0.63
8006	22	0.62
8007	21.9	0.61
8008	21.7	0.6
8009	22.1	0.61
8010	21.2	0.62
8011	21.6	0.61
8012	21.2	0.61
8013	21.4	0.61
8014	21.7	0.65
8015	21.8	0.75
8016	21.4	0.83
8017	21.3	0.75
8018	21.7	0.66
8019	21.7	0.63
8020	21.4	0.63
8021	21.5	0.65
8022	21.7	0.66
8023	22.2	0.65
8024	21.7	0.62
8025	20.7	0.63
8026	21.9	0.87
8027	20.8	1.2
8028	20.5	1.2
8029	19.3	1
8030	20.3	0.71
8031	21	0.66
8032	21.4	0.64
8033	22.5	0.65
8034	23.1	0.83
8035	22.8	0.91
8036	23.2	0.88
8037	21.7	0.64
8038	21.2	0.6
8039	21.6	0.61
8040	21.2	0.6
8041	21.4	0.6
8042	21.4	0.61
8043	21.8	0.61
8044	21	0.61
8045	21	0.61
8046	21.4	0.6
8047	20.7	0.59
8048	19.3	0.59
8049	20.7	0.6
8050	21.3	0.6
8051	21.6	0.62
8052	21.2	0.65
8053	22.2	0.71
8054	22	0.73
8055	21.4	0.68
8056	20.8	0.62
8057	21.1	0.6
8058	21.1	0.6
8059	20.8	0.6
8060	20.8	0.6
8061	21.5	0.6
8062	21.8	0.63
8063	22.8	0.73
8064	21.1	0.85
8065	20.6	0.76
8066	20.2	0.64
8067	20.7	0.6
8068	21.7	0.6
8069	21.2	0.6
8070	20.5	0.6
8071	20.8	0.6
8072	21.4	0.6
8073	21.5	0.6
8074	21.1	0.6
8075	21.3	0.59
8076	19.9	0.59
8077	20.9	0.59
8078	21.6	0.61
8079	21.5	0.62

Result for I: 21.4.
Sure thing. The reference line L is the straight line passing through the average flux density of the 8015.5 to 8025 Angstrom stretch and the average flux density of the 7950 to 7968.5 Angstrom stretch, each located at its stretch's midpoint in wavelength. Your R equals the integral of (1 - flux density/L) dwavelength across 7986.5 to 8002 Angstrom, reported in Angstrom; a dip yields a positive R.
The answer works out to 0.5 Angstrom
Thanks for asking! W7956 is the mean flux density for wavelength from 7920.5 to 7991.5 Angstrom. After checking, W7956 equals 21.5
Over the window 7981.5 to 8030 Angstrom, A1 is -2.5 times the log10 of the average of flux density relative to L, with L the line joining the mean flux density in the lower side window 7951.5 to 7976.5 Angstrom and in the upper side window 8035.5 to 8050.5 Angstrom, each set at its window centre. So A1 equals 0.01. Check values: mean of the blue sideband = 21.7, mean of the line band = 21.3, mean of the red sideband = 21.3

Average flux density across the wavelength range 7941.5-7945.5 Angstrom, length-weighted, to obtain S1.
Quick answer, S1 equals 21.6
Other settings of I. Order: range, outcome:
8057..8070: 21.2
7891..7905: 21.9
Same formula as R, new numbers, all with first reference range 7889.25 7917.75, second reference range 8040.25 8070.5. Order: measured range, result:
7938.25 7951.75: 0.2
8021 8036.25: -0.2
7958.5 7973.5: -0.3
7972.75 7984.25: 0.0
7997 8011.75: 0.0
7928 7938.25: -0.1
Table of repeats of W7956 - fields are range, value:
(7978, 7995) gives 21.3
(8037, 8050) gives 21.1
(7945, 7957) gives 21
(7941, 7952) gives 21.1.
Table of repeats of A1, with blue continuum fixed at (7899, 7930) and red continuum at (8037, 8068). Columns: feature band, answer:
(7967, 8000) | 0.01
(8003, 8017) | -0.02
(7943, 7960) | 0.01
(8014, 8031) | 0.00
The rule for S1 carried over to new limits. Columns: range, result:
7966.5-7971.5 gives 21.7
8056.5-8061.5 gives 21.1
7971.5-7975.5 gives 21.4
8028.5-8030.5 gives 19.8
